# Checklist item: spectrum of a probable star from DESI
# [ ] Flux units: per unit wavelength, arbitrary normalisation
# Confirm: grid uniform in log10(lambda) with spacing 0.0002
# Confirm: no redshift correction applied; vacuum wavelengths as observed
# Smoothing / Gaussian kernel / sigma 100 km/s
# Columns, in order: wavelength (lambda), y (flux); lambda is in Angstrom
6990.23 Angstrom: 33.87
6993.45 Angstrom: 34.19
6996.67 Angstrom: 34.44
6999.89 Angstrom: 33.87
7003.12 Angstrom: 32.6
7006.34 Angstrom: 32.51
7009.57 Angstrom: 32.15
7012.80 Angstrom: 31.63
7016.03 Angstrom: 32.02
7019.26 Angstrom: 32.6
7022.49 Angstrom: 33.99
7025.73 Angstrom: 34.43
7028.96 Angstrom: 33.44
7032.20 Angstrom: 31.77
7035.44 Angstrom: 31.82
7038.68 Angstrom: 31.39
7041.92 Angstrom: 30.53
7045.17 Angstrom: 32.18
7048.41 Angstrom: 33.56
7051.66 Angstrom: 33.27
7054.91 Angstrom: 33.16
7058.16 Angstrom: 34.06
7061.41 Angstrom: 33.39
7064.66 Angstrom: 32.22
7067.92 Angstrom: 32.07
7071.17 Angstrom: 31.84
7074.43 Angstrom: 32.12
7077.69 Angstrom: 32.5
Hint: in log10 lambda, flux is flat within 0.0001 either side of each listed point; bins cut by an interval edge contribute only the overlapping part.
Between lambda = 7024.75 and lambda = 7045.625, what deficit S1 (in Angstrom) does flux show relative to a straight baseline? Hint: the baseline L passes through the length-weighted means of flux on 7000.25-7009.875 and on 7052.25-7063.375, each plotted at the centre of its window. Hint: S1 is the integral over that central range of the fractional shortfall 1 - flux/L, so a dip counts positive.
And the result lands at 0.6 Angstrom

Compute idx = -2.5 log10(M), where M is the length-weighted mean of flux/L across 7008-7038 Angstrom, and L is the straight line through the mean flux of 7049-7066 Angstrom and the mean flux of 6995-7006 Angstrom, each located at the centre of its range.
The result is 0.03 mag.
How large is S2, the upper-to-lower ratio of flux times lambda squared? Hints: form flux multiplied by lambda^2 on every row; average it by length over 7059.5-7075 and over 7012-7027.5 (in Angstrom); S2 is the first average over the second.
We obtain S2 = 1.0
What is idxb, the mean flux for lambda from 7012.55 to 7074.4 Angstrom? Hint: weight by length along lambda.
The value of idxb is 32.6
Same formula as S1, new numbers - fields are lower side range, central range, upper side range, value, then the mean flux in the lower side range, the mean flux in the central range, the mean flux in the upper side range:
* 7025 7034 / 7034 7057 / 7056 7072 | 0.44 Angstrom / 33.1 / 32.3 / 32.8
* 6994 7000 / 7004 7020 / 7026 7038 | 0.63 Angstrom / 34.3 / 32.2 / 32.5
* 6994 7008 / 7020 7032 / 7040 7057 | -0.23 Angstrom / 33.4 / 33.6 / 32.6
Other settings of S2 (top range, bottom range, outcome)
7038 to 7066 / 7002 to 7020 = 1.03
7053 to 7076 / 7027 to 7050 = 1.02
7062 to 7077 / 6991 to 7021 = 1.00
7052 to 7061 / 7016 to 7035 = 1.02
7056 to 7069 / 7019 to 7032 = 0.99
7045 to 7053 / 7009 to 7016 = 1.05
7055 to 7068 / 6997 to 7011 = 1.02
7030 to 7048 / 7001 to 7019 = 0.99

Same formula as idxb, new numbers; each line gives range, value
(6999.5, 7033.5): 32.8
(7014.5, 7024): 32.9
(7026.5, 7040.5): 32.2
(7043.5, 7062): 33.2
